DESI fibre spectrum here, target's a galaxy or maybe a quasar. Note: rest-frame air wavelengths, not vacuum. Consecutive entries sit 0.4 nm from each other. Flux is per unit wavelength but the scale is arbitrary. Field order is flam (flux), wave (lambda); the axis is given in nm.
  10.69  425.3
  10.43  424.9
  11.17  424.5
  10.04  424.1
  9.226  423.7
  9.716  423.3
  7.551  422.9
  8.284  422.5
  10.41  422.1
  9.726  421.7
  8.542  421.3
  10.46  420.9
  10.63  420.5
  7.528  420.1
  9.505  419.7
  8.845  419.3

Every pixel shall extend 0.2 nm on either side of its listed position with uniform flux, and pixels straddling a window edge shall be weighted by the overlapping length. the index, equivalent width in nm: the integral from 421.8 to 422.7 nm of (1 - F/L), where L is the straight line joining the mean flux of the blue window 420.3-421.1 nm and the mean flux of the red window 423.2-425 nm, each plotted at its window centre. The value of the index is 0.08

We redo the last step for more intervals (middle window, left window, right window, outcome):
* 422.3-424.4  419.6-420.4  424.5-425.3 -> 0.21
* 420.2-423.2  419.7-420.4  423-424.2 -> -0.13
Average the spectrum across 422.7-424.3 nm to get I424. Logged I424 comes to 9.13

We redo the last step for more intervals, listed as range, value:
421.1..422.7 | 9.24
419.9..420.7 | 9.08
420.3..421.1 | 10.5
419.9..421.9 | 9.38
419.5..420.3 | 8.52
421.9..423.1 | 8.75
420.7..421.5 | 9.5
